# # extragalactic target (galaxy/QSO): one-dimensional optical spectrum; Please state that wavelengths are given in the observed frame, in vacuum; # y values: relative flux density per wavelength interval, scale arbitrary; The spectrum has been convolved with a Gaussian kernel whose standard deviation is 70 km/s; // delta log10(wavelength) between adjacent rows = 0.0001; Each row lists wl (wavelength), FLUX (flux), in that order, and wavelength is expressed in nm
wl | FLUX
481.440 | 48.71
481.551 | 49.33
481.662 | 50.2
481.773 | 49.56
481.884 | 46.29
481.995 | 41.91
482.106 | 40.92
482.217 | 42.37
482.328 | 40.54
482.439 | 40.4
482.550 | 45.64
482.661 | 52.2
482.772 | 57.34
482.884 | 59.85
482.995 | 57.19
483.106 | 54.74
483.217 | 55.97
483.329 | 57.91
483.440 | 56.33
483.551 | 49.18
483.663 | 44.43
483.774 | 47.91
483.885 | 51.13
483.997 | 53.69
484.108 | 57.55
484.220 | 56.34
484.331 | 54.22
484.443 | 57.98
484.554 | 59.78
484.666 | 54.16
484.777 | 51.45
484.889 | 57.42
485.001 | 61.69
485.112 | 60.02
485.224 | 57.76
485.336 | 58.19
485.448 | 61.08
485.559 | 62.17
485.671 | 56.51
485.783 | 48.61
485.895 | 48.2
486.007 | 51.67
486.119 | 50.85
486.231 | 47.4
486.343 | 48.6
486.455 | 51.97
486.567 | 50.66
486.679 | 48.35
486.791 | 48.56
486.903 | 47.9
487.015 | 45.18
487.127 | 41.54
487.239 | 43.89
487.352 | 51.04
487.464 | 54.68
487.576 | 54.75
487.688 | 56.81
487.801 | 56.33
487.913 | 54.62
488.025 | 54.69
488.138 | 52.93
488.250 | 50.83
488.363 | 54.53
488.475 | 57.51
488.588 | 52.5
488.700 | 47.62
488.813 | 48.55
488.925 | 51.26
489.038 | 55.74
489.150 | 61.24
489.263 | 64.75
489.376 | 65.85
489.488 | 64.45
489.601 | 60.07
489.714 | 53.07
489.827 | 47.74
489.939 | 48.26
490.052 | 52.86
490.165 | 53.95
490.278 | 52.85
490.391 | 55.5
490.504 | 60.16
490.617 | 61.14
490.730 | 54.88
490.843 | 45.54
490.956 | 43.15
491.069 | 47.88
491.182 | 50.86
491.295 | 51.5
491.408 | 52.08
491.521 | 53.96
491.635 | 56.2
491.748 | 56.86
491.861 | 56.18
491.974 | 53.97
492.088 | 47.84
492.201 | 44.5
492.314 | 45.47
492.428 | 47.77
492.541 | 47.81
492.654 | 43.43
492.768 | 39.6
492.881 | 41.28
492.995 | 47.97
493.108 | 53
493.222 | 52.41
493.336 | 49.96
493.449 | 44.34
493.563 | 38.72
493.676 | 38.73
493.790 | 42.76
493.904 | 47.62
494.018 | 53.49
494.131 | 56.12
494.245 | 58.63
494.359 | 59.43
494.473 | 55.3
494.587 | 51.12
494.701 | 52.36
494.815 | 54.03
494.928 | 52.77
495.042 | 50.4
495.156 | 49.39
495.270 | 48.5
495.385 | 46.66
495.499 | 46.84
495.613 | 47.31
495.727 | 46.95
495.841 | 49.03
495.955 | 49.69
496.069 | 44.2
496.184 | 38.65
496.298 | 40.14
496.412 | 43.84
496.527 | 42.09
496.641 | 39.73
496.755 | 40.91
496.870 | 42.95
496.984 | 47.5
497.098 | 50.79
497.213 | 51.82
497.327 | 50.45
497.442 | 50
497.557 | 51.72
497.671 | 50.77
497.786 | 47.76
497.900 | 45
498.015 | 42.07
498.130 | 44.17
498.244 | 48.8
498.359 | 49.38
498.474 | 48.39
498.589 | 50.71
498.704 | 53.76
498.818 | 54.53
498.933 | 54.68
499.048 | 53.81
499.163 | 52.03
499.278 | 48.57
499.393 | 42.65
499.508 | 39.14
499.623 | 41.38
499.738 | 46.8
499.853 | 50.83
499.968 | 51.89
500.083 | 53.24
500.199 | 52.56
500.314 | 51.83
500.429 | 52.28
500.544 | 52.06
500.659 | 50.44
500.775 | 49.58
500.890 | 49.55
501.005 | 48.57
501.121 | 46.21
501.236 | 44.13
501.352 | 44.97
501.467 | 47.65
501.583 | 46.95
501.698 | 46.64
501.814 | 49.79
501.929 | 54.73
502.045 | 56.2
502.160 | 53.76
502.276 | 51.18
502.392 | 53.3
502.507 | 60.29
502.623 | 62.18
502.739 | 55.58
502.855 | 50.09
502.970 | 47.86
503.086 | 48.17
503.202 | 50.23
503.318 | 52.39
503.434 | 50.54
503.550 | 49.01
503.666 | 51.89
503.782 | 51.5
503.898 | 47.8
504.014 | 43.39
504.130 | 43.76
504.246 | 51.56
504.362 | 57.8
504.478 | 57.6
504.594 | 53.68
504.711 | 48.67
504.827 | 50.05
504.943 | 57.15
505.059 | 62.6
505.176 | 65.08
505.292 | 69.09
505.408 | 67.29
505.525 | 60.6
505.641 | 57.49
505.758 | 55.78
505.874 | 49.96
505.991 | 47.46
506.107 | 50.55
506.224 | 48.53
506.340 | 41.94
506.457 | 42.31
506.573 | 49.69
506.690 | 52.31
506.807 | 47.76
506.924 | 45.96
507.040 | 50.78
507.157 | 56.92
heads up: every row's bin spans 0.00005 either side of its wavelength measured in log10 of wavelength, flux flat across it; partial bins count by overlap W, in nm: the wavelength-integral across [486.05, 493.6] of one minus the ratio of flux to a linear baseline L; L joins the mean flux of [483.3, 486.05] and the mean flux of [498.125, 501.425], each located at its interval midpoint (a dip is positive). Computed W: 0.22 nm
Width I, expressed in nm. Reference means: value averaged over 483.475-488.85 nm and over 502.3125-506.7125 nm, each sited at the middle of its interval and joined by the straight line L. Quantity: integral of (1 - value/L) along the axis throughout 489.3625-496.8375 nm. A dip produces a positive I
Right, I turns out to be 0.45 nm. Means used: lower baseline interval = 52.8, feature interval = 49.7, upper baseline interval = 53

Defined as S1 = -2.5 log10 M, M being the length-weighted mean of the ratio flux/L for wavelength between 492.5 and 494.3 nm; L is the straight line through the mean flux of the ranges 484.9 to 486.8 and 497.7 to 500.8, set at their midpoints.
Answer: 0.09 mag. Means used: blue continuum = 53.9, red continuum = 49.2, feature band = 47.2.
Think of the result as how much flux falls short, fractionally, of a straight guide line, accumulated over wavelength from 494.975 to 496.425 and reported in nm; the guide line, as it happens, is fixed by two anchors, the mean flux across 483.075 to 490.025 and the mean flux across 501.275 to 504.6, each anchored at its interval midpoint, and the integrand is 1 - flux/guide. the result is 0.17 nm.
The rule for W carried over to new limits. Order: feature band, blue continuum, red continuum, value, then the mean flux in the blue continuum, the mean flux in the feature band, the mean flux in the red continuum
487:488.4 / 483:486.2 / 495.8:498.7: 0.03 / 54.9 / 51.8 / 46.5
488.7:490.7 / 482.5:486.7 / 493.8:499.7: -0.16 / 54.2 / 56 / 48.5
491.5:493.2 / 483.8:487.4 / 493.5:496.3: 0.03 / 52.9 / 49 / 48.9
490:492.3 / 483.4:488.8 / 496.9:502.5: -0.04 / 52.9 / 52.5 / 49.6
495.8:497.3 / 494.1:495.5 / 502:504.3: 0.22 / 52.5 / 44.8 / 51.5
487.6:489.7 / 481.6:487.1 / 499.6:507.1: -0.17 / 52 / 56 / 51.6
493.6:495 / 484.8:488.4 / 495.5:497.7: -0.12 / 52.8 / 51.7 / 46.2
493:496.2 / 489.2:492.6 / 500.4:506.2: 0.22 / 53.2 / 49.3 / 52.5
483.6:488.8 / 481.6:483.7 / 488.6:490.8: -0.03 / 49.7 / 52.9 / 55.7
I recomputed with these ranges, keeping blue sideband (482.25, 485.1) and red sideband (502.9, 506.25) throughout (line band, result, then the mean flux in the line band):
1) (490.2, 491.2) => 0.02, 52.5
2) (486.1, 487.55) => 0.13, 48.6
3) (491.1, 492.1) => 0.00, 53.4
